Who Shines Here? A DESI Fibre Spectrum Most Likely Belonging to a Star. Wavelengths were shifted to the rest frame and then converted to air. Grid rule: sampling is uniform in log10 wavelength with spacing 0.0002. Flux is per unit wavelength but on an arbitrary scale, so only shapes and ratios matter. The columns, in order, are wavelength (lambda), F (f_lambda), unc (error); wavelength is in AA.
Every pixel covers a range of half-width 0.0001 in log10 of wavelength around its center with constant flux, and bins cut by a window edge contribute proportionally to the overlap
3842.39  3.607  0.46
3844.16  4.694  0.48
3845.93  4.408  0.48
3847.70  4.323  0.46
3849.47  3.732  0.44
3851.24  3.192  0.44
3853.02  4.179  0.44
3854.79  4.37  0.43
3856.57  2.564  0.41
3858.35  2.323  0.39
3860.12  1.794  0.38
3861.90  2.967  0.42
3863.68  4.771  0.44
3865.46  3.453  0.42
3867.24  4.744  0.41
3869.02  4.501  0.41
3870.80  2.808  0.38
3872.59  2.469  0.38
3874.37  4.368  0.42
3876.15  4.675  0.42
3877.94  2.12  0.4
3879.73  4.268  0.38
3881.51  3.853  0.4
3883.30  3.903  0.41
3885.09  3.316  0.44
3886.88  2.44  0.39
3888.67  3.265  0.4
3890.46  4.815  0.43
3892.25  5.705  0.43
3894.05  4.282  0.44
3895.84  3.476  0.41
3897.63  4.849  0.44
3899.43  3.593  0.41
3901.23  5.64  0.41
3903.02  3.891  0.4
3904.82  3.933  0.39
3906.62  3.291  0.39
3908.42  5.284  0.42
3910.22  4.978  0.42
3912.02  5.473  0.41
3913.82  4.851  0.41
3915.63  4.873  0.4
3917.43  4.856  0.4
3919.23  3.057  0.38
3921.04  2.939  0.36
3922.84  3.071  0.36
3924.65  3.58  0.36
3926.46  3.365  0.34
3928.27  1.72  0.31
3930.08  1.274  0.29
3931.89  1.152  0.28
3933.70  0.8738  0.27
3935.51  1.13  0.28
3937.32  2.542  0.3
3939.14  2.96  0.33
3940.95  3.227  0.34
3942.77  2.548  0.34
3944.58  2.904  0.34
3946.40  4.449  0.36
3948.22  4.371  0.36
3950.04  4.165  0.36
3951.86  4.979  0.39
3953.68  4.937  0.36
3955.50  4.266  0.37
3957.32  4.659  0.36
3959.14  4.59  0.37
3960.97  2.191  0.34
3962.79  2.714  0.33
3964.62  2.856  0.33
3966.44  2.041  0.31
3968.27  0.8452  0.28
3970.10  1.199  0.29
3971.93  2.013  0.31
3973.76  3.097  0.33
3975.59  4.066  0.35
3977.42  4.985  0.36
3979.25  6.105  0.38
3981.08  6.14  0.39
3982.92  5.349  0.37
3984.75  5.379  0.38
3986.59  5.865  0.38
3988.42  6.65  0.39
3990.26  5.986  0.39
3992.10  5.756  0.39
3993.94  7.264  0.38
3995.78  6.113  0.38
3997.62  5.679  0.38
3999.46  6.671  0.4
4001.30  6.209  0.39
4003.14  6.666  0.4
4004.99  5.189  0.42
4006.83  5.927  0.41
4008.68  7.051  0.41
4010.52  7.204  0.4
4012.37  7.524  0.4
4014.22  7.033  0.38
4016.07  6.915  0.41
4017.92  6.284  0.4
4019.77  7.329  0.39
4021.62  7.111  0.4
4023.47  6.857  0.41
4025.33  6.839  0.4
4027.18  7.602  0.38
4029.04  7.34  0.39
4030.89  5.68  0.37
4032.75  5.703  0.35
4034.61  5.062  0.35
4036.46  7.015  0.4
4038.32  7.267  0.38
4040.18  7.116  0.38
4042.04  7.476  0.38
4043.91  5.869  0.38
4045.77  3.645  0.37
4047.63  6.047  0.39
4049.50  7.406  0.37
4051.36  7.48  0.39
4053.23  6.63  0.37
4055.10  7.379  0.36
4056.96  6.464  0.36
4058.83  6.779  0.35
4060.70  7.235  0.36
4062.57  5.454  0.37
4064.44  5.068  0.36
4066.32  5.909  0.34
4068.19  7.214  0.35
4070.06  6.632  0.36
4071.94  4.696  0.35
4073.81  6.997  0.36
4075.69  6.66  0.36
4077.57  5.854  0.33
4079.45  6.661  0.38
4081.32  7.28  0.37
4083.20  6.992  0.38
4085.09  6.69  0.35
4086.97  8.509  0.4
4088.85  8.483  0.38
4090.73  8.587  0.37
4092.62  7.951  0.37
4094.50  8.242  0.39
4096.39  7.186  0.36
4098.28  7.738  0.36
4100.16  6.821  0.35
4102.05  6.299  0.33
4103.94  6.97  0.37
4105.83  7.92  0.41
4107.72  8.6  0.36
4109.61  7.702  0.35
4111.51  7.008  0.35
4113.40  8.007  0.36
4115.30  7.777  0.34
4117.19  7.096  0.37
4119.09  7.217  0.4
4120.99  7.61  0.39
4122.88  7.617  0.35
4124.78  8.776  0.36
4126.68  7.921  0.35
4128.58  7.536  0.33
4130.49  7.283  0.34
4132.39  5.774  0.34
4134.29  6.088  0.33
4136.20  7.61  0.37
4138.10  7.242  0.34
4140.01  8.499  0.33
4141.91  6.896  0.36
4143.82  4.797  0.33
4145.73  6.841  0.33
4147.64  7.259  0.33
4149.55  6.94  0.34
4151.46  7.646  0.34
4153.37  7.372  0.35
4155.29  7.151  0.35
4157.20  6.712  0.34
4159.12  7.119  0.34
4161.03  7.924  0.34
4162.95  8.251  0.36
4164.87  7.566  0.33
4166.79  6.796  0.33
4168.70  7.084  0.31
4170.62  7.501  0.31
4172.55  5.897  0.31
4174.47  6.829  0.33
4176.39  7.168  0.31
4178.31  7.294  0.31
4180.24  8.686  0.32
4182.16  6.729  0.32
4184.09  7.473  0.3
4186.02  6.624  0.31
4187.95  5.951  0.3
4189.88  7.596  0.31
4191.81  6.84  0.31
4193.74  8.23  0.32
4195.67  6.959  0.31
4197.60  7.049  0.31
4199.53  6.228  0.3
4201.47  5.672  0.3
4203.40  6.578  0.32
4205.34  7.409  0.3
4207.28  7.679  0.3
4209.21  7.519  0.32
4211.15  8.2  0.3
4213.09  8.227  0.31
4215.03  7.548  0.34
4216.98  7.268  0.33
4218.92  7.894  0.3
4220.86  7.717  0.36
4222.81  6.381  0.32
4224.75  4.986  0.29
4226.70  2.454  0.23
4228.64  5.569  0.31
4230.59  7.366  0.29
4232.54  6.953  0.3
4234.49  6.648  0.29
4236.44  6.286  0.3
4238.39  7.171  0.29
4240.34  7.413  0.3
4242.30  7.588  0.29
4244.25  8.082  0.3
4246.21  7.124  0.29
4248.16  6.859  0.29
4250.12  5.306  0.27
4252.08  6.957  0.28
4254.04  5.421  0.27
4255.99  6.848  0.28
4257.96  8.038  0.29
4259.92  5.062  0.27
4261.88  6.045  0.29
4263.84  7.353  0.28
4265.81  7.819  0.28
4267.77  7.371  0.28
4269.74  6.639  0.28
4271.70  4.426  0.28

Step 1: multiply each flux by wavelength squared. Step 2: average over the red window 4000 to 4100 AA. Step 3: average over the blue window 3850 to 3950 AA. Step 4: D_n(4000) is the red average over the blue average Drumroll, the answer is 2.05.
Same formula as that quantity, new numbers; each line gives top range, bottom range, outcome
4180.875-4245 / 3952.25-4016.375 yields 1.53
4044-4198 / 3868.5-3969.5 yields 2.22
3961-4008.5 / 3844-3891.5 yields 1.41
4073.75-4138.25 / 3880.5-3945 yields 2.31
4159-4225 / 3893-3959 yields 2.24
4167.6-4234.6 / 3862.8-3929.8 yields 2.05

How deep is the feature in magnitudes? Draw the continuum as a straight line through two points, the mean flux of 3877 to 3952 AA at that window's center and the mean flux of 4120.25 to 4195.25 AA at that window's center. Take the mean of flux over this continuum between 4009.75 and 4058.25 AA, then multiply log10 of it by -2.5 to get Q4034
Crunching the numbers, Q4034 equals -0.24 mag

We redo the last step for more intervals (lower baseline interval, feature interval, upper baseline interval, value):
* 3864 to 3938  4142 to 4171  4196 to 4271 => -0.17 mag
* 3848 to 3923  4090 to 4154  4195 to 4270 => -0.25 mag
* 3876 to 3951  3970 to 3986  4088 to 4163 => 0.07 mag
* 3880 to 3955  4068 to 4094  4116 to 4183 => -0.15 mag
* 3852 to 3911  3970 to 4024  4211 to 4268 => -0.23 mag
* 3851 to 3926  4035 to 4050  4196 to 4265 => -0.23 mag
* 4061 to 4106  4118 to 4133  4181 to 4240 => -0.09 mag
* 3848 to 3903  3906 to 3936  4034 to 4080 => 0.30 mag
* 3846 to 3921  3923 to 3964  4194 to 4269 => 0.39 mag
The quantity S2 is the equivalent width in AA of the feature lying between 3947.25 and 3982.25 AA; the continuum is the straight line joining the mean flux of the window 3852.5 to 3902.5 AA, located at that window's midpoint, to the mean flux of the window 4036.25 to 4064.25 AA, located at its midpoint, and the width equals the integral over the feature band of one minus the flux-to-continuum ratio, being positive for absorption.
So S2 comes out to 9.9 AA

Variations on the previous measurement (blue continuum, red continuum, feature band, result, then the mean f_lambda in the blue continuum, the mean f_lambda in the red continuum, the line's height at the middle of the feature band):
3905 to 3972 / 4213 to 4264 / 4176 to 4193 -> -3.2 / 3.27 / 6.65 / 6.04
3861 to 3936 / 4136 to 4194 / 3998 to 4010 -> -2.9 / 3.68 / 7.16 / 5.05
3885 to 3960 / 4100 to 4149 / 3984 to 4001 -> -4.2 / 3.71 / 7.28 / 4.94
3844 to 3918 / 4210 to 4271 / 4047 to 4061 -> -4.2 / 3.97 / 6.78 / 5.33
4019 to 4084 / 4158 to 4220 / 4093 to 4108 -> -1.4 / 6.53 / 7.24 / 6.79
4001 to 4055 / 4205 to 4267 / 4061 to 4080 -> 1.5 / 6.62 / 6.85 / 6.66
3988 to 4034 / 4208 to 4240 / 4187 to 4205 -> -0.2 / 6.57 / 6.78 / 6.75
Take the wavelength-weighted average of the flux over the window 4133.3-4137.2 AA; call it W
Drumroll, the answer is 6.85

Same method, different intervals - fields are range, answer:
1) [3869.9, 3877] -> 3.58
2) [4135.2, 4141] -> 7.77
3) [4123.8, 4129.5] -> 8.08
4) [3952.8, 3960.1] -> 4.6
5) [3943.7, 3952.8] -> 4.18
